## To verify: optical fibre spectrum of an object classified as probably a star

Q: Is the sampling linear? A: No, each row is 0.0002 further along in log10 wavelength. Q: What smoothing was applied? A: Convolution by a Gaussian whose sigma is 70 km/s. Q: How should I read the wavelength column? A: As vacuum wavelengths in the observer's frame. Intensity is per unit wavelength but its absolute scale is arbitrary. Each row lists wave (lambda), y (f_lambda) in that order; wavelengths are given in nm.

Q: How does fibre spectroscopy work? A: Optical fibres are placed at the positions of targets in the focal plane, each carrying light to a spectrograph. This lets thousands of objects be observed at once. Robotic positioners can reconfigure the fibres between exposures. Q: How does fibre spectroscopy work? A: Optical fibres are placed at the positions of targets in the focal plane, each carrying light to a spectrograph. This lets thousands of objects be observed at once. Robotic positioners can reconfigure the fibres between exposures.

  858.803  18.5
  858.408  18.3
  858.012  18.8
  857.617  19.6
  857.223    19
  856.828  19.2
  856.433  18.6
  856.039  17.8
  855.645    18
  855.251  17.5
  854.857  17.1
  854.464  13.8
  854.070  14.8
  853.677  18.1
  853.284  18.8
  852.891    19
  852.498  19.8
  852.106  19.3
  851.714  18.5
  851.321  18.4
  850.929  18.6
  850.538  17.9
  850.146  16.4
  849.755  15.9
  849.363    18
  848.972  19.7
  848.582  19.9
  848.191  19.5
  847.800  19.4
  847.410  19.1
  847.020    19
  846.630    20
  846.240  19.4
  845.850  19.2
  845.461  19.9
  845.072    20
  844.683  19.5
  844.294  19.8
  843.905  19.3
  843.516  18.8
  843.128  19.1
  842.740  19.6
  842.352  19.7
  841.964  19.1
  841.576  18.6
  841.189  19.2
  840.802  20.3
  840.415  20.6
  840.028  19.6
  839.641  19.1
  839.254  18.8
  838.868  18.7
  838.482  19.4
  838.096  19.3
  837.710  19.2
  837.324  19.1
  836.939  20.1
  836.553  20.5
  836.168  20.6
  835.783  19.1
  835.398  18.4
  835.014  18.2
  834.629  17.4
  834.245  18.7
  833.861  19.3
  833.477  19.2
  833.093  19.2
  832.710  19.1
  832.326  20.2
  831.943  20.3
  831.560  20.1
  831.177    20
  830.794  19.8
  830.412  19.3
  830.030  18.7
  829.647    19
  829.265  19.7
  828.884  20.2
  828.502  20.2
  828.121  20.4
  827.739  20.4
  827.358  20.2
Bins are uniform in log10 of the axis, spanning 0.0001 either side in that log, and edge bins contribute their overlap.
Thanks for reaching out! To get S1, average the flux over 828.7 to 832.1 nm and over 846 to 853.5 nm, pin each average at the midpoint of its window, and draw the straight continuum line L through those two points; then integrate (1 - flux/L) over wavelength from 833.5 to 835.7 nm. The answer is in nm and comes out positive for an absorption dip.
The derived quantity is 0.11 nm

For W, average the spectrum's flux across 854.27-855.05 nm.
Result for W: 15.5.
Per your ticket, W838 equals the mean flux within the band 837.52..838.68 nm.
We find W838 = 19.3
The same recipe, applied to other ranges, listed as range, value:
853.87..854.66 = 14.3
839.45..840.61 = 19.8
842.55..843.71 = 19.2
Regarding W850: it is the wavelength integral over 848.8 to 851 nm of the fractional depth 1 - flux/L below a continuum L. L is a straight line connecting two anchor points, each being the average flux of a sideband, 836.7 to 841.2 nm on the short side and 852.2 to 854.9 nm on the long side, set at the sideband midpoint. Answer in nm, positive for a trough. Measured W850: 0.03 nm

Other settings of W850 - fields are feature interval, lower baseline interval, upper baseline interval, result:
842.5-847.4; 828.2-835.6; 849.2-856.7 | -0.30 nm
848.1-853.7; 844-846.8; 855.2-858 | 0.18 nm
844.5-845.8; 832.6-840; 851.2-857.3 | -0.08 nm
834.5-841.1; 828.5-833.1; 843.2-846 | 0.08 nm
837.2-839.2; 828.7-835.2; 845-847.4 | 0.03 nm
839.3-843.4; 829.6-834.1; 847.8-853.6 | -0.09 nm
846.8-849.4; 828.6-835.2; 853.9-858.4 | -0.15 nm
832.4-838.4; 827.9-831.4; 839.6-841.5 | 0.17 nm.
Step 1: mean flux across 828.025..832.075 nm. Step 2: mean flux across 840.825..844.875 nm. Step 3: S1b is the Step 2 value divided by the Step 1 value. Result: 0.98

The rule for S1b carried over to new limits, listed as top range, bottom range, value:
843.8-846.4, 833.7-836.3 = 1.04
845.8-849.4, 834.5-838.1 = 1.01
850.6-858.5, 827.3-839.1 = 0.93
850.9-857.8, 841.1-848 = 0.93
